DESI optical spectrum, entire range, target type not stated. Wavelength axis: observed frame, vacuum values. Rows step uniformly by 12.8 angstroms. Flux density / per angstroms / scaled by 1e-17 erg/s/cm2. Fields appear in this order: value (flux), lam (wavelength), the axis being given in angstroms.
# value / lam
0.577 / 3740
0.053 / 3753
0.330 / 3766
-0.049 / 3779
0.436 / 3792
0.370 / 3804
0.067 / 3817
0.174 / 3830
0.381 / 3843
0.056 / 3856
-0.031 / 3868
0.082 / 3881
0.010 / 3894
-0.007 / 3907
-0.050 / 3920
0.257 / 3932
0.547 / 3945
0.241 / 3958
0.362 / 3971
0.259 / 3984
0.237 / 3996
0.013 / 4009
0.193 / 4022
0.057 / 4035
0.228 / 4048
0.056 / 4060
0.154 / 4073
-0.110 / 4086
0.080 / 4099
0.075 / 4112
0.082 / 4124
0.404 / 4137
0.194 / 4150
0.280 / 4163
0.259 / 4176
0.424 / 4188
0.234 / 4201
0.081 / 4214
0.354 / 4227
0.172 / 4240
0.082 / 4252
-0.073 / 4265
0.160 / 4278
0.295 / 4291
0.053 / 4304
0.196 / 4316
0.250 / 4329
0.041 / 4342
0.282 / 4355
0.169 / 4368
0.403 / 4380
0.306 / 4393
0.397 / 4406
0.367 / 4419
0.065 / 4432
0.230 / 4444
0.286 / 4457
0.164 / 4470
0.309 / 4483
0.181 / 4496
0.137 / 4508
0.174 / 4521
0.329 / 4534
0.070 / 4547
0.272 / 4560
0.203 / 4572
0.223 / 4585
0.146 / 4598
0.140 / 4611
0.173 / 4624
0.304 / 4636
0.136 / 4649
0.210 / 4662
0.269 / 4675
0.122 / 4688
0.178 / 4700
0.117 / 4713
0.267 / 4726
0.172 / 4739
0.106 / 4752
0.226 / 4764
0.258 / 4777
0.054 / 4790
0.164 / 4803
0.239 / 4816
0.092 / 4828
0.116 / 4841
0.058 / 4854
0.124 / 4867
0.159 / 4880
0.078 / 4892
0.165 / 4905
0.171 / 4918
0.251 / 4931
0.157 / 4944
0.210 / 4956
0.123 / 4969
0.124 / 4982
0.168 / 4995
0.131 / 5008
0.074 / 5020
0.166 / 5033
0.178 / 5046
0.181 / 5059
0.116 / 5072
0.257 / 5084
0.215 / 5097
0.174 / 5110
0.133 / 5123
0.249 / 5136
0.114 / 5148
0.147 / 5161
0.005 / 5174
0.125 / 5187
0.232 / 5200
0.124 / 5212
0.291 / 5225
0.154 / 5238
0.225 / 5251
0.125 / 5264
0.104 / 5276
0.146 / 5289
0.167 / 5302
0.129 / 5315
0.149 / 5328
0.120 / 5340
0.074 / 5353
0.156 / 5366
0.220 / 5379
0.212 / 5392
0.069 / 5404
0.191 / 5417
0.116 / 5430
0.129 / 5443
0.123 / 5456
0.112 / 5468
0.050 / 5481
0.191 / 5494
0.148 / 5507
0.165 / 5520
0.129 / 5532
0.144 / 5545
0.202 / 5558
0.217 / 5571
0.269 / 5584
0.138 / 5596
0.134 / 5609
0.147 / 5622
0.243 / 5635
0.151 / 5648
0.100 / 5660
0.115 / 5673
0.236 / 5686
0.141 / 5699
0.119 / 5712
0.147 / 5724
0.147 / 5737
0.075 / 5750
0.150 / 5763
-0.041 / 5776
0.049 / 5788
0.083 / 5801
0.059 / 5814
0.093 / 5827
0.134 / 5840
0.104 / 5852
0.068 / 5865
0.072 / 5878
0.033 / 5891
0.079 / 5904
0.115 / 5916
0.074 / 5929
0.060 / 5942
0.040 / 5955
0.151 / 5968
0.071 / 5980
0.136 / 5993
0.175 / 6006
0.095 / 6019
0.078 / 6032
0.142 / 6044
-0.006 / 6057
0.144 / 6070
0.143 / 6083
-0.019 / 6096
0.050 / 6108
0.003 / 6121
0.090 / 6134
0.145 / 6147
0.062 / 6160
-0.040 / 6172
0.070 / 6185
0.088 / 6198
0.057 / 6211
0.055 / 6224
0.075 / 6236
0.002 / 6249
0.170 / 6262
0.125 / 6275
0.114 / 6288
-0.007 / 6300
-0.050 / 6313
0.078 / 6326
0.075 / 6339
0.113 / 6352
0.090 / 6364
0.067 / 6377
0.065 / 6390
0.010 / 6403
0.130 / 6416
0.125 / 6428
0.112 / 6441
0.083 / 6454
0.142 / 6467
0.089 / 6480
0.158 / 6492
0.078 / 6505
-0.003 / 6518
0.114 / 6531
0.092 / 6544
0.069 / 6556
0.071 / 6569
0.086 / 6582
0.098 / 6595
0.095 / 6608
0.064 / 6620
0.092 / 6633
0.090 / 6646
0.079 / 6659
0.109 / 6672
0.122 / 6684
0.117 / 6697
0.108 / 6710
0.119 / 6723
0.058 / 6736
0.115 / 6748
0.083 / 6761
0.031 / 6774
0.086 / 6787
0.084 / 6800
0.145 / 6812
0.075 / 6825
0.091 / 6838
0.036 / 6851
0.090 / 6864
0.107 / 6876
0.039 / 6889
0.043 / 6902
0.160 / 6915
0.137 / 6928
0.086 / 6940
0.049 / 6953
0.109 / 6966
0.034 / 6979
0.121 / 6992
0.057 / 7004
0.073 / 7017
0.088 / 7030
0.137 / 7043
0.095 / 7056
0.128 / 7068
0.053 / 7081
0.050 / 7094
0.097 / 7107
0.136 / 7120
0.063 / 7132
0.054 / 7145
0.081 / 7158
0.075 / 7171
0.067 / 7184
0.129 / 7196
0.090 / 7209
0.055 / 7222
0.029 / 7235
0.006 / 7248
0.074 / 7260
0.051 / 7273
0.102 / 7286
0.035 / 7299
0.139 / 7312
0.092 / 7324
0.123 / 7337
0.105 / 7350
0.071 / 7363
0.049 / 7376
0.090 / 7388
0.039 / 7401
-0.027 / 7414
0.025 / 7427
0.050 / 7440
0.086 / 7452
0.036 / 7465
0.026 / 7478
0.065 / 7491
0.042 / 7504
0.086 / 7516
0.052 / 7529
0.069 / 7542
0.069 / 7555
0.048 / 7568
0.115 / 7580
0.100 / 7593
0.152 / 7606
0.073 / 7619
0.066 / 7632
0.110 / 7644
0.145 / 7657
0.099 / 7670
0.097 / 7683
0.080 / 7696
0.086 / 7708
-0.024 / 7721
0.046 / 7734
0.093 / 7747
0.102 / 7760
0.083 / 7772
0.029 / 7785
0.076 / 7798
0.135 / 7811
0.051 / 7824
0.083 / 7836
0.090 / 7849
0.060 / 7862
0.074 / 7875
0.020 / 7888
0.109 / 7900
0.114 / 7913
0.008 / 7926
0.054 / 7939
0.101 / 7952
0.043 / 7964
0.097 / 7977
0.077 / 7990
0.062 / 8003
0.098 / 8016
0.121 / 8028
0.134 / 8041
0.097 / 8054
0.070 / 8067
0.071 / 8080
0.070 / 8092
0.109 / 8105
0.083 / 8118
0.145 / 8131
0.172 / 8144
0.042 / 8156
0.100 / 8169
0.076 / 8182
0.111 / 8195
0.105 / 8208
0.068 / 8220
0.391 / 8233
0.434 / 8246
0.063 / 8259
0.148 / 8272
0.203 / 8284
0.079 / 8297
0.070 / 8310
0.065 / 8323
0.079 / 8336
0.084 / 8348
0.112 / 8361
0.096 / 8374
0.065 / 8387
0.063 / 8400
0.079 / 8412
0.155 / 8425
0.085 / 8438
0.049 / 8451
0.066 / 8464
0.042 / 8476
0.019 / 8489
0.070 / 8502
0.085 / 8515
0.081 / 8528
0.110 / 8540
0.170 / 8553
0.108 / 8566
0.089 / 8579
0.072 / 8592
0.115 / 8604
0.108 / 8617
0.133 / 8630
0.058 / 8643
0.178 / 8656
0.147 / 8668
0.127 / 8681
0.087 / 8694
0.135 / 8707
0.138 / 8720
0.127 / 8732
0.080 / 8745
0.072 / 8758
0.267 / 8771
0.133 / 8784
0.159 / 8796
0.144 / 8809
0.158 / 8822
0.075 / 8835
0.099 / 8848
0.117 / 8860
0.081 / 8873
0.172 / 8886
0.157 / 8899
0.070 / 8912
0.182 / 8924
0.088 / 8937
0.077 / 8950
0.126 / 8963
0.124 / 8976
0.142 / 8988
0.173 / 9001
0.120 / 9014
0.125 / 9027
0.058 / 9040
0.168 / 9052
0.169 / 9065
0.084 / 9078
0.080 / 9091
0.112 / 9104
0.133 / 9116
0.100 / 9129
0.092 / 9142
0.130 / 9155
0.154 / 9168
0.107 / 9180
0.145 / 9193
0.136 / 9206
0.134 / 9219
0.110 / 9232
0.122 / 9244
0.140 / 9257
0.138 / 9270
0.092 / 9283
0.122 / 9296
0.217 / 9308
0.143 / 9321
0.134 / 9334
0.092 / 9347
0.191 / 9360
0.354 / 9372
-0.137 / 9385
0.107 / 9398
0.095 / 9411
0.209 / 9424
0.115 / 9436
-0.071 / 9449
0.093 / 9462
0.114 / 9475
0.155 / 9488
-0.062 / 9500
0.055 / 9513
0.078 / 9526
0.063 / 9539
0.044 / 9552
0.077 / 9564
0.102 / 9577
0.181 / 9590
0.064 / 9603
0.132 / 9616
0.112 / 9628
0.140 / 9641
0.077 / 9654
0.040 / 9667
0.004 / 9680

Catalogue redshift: 1.210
